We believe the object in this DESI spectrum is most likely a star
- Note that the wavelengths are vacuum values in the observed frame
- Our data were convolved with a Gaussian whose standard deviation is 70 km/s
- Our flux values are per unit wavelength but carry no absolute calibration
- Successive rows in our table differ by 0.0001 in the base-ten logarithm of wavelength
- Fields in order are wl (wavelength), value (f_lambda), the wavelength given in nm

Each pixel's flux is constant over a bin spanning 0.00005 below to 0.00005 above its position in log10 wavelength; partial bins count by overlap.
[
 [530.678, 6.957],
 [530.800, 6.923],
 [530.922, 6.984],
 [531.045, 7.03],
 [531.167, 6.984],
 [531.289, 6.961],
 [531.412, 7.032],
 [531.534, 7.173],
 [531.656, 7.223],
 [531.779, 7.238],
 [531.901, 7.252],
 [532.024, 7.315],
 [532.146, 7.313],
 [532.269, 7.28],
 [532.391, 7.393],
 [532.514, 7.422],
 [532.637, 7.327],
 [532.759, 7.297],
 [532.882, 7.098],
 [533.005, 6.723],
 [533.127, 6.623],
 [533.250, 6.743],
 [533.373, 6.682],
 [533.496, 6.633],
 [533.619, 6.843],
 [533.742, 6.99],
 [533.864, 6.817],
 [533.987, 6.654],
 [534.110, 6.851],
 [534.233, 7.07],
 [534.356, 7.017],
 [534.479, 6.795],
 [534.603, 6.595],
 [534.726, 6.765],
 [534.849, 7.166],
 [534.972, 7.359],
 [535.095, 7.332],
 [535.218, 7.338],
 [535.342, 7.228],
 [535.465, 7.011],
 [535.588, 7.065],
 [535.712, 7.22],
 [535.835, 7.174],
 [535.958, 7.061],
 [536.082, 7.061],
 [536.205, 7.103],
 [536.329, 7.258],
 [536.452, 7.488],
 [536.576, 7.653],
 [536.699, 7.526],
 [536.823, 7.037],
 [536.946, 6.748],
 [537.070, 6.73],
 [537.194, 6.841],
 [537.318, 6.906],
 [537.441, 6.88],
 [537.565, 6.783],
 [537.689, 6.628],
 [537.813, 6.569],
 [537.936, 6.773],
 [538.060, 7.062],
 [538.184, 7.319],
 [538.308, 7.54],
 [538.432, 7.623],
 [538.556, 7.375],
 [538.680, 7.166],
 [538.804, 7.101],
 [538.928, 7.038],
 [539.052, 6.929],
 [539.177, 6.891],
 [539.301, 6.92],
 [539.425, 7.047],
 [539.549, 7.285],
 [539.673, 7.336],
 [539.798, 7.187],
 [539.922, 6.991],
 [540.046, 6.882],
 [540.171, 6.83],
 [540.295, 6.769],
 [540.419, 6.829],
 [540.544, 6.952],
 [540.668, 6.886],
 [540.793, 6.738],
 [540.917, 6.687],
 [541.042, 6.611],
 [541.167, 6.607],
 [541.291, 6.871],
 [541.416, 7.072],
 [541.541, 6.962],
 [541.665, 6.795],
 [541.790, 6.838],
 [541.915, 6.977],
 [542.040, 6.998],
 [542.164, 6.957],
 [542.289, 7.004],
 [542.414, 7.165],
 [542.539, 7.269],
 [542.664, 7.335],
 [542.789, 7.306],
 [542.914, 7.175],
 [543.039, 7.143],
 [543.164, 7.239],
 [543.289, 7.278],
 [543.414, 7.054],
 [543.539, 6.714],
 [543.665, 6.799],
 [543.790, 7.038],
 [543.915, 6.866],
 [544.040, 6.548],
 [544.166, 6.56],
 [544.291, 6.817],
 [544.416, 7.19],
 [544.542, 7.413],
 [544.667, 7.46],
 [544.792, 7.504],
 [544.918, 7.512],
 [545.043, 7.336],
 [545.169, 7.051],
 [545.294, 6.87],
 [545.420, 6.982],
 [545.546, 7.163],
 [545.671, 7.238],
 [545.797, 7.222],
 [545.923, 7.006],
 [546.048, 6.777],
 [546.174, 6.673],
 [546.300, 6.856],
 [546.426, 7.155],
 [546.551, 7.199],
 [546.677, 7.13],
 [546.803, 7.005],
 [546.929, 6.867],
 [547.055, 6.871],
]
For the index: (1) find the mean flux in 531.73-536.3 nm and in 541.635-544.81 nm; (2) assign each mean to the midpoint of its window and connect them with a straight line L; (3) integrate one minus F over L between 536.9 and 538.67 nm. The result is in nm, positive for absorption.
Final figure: 0.01 nm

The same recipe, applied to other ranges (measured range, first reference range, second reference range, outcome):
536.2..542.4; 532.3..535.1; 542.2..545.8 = 0.036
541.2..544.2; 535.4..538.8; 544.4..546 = 0.078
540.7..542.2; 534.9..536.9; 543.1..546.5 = 0.059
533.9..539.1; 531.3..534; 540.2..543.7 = -0.037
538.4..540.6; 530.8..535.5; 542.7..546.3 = -0.001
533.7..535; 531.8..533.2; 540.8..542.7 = 0.042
